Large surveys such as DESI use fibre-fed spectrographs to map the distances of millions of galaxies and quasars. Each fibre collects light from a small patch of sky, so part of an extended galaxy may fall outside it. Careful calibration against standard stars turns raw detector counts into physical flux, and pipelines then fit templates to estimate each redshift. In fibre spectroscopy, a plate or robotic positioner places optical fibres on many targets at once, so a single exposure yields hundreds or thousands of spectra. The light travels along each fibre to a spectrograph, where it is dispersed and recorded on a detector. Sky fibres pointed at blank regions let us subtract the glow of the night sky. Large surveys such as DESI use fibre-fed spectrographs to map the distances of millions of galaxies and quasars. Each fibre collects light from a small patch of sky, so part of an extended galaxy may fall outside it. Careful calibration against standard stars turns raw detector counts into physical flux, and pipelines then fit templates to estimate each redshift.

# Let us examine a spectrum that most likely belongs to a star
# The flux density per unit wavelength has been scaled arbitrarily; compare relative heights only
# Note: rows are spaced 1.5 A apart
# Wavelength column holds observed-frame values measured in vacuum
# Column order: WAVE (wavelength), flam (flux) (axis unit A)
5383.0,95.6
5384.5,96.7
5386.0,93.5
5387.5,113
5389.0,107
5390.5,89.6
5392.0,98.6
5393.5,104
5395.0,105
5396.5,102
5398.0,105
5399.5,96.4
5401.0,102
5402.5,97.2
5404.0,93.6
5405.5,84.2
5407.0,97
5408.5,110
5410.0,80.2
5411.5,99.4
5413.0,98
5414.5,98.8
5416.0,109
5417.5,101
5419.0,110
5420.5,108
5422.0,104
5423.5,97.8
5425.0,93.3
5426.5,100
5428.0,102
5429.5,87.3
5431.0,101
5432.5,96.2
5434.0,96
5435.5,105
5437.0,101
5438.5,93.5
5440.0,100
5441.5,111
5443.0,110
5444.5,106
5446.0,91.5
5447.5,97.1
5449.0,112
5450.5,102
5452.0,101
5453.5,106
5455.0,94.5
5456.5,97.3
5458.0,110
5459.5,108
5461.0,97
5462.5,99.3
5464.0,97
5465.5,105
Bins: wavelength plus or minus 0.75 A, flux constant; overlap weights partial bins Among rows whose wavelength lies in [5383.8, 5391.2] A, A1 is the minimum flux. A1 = 89.6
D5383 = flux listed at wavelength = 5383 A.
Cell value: 95.6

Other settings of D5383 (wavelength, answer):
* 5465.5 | 105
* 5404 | 93.6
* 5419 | 110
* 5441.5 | 111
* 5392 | 98.6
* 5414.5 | 98.8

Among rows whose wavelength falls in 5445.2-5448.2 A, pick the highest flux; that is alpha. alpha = 97.1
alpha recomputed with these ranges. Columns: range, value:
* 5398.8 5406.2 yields 102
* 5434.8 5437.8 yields 105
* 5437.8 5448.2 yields 111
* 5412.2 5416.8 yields 109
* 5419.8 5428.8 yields 108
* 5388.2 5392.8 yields 107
